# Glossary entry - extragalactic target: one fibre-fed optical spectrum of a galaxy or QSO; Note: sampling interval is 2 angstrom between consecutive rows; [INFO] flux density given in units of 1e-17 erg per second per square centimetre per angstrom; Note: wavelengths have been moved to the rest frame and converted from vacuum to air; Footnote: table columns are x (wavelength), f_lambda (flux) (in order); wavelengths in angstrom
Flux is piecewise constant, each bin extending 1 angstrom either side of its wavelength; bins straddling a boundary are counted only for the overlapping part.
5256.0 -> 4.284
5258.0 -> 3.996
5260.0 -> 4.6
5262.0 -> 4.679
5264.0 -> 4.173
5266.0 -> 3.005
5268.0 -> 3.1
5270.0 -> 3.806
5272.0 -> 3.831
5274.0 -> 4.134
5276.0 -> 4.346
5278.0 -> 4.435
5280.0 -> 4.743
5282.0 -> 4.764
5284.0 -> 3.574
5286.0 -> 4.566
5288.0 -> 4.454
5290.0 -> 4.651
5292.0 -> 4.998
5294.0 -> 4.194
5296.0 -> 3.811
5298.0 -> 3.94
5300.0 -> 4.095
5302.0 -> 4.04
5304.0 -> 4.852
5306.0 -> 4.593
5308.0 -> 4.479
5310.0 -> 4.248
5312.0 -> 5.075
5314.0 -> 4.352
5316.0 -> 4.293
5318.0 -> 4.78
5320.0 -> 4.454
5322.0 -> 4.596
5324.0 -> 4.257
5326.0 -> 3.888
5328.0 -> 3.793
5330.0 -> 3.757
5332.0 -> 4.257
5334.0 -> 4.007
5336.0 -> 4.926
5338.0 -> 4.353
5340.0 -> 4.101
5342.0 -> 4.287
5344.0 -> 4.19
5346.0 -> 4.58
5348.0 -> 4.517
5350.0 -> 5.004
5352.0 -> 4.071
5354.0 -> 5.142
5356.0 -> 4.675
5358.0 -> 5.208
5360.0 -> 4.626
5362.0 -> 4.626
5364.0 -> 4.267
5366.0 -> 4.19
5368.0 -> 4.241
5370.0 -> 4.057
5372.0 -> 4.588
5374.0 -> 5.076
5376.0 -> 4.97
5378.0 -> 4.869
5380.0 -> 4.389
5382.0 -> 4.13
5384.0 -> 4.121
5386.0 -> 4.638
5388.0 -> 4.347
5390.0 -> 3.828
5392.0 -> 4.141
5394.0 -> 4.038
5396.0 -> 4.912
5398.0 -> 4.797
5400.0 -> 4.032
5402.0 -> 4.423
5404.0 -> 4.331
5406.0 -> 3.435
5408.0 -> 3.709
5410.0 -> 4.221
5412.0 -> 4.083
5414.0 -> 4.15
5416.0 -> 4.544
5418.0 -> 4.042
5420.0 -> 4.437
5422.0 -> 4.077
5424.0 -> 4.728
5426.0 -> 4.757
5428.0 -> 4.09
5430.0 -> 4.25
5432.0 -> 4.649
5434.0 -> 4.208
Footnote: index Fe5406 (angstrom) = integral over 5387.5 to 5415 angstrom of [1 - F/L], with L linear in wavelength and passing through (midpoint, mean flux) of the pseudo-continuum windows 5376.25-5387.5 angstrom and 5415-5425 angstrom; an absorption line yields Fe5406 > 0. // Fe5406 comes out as 1.5 angstrom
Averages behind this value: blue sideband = 4.46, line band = 4.17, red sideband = 4.37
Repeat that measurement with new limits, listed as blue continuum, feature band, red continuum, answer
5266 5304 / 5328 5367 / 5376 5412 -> -2.0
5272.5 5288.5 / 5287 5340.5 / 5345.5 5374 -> 1.2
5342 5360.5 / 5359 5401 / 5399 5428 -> 0.2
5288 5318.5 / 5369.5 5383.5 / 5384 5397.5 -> -0.8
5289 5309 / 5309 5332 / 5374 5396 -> 0.3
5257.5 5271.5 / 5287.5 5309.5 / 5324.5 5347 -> -1.8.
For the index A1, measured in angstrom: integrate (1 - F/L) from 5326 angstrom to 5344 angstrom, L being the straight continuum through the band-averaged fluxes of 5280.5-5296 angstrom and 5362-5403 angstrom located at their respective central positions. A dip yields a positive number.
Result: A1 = 1.01 angstrom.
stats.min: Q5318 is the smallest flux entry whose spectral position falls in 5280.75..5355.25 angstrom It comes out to 3.574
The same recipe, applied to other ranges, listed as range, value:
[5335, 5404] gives 3.828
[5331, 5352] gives 4.007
